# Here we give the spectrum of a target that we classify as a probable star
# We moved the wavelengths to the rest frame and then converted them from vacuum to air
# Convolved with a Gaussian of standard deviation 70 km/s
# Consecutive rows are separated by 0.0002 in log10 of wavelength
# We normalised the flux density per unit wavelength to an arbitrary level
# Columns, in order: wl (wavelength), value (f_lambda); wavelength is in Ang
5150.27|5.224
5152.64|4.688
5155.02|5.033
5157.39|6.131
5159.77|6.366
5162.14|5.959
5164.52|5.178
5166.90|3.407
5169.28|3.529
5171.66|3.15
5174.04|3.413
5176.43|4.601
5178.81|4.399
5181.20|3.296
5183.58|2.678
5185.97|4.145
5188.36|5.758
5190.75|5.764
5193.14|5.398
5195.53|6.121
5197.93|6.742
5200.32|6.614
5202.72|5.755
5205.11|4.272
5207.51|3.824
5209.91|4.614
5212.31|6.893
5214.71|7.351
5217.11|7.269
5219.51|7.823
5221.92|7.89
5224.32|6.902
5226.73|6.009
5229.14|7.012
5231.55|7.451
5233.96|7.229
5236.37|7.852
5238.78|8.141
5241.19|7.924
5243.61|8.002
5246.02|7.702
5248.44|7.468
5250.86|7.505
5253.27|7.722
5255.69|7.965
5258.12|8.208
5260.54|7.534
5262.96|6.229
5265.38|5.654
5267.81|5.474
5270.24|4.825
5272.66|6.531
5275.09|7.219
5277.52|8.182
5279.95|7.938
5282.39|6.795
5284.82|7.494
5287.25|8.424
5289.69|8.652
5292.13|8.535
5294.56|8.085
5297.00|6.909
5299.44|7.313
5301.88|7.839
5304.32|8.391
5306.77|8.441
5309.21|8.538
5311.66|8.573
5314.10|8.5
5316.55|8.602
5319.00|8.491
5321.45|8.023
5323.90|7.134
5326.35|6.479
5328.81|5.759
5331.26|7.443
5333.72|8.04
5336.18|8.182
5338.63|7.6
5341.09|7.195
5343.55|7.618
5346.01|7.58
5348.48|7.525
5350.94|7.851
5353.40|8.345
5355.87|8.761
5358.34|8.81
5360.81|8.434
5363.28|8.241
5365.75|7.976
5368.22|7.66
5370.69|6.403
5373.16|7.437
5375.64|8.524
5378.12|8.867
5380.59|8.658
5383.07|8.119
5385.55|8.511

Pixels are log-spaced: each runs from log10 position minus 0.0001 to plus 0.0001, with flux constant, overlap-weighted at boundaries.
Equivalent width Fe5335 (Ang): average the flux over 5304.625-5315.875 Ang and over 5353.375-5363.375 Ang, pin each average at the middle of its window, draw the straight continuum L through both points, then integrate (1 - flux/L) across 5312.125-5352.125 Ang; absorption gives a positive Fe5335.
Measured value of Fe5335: 4.2 Ang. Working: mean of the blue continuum 8.51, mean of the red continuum 8.56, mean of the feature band 7.64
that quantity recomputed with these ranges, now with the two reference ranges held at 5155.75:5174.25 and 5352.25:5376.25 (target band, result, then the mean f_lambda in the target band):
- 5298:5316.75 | -3.0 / 8.24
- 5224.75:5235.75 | -2.2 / 6.97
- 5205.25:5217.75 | -0.6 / 5.79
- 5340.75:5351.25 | 0.2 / 7.56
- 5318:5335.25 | 0.2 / 7.34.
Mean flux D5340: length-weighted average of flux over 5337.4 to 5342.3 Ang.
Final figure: 7.41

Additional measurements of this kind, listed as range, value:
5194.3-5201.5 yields 6.49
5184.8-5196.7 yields 5.44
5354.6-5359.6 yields 8.77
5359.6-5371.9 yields 7.75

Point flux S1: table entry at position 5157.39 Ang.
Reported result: 6.131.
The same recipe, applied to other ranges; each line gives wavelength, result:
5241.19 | 7.924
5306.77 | 8.441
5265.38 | 5.654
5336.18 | 8.182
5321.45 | 8.023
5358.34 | 8.81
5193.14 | 5.398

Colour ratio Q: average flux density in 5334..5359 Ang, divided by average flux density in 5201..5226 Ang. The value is 1.27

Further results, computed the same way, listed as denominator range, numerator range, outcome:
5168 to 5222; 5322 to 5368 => 1.48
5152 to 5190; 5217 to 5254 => 1.67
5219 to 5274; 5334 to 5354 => 1.08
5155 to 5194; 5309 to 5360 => 1.71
